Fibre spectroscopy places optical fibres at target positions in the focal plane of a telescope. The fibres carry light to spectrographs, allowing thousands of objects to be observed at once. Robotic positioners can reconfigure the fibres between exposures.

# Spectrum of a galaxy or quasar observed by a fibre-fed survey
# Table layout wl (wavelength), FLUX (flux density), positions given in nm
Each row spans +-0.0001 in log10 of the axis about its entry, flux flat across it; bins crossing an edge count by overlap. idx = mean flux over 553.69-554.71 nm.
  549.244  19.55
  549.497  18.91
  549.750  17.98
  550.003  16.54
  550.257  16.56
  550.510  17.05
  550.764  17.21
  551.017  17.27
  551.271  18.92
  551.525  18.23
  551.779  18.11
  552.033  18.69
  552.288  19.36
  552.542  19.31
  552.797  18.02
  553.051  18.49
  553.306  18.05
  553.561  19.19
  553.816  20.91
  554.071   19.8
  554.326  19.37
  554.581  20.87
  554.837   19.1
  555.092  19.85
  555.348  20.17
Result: 20.2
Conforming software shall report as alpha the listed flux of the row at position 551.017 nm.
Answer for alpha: 17.27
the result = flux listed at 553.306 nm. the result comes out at 18.05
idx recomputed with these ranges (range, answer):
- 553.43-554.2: 20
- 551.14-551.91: 18.4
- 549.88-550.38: 16.5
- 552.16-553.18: 18.8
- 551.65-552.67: 18.9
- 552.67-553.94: 18.9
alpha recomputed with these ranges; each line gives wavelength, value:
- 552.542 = 19.31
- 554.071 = 19.8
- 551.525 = 18.23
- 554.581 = 20.87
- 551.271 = 18.92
